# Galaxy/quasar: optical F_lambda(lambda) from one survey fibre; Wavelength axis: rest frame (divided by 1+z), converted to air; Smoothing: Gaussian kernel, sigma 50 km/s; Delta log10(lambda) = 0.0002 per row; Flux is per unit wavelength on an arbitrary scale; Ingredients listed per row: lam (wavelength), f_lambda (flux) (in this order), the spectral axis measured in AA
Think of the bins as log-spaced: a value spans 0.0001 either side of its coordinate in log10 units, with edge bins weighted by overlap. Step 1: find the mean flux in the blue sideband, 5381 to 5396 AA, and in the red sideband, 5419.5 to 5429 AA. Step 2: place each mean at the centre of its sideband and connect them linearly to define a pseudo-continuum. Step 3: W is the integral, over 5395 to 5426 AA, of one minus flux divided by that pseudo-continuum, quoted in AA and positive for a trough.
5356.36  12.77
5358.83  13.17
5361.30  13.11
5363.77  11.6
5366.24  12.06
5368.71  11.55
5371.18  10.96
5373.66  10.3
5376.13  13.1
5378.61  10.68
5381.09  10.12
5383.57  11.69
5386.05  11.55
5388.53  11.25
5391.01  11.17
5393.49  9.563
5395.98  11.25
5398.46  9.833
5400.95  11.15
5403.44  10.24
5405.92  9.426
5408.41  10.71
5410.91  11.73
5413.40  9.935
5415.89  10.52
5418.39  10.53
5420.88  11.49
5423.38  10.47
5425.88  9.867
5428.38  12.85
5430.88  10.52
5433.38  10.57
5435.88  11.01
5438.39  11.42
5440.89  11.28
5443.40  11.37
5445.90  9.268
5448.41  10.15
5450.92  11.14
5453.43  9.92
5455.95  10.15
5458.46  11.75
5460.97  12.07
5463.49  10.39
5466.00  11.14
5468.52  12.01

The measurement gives 1.3 AA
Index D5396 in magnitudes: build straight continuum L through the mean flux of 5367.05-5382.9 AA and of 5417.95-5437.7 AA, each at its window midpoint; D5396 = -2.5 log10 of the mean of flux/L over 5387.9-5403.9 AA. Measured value 0.04 mag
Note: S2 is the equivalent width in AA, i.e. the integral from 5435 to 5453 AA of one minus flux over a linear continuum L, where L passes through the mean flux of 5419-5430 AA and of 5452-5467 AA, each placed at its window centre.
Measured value 0.4 AA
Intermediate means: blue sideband 11.1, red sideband 10.9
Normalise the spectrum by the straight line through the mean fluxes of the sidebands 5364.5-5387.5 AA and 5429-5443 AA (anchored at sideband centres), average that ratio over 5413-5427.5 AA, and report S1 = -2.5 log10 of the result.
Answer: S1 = 0.06 mag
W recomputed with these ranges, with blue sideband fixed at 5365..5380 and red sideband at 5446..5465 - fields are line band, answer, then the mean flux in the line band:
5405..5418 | 0.7 AA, 10.5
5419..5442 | -0.2 AA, 11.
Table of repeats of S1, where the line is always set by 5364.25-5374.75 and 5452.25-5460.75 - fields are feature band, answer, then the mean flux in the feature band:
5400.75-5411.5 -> 0.05 mag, 10.5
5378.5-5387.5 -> 0.01 mag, 11.1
